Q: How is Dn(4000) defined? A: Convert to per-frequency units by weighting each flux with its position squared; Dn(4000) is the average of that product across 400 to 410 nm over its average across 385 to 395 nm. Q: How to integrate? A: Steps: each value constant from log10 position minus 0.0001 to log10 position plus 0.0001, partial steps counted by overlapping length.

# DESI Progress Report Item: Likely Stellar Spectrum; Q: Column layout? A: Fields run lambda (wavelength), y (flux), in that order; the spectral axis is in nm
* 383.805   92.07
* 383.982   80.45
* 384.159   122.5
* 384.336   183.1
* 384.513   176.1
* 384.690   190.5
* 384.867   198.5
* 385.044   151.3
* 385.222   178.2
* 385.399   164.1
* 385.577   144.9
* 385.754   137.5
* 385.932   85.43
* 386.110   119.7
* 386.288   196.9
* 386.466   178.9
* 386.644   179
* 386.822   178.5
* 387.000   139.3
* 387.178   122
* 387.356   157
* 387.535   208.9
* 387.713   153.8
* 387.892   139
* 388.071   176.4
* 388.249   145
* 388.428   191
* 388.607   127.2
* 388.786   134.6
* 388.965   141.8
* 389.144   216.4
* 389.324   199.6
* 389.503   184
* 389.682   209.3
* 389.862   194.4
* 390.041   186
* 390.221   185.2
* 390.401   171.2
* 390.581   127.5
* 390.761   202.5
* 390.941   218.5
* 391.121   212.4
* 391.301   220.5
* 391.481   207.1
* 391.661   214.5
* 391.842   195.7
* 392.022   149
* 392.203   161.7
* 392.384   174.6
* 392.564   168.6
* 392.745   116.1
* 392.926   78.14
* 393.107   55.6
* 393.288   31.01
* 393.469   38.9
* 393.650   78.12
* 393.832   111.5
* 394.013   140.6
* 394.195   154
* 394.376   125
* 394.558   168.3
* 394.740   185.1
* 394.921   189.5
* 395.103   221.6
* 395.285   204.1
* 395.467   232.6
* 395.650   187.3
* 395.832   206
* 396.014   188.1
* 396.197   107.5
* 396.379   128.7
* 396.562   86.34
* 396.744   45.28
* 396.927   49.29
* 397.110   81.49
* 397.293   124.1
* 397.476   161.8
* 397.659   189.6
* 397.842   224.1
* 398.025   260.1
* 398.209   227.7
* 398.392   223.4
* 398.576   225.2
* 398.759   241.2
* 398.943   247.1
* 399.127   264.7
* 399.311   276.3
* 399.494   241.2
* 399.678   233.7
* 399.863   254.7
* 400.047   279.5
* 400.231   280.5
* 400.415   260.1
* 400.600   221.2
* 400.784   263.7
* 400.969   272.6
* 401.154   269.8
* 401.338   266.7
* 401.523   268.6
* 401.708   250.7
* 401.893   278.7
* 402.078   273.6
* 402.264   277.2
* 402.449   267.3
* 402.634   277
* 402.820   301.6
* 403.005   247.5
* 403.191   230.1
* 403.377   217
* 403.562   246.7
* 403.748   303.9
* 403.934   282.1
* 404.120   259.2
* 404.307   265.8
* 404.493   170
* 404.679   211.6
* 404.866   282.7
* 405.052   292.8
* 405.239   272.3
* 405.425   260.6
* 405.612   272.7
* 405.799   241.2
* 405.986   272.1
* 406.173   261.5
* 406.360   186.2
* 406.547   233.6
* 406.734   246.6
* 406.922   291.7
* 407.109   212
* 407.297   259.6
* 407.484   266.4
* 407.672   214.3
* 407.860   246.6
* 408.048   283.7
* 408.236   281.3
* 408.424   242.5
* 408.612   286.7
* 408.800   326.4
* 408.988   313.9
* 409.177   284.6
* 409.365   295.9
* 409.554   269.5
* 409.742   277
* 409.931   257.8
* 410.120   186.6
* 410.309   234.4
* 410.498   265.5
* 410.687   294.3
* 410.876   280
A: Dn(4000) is 1.80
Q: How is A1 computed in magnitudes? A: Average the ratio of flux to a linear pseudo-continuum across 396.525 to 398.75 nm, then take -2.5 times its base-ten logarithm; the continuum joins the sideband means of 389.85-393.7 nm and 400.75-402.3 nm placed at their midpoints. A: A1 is 0.35 mag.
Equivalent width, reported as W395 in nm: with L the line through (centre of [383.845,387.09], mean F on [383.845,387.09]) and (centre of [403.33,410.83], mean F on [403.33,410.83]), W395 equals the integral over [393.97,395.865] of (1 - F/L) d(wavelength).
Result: 0.17 nm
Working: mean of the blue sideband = 155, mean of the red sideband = 260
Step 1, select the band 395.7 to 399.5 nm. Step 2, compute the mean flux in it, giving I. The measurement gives 180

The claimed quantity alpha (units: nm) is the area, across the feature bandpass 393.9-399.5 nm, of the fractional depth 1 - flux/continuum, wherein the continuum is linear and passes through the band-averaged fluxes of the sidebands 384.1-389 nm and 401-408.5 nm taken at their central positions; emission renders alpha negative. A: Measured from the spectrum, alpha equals 0.90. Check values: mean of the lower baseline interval 158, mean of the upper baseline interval 257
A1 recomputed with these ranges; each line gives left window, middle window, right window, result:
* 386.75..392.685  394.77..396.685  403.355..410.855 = 0.18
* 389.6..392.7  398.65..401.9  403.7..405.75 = -0.10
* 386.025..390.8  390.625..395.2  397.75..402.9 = 0.30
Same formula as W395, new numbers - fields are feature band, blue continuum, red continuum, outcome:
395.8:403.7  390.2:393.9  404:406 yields -0.33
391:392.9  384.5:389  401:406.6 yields 0.09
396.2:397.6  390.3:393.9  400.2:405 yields 0.70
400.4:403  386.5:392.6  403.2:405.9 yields -0.30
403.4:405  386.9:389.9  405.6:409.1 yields -0.05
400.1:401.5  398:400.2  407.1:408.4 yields -0.08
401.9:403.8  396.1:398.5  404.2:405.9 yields -0.36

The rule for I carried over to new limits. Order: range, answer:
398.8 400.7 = 256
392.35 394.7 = 111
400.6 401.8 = 262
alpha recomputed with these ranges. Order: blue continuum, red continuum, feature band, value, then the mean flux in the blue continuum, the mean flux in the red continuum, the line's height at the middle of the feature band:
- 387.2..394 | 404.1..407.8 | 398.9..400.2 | -0.292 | 158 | 248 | 211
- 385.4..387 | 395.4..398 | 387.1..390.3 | -0.423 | 152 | 146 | 151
